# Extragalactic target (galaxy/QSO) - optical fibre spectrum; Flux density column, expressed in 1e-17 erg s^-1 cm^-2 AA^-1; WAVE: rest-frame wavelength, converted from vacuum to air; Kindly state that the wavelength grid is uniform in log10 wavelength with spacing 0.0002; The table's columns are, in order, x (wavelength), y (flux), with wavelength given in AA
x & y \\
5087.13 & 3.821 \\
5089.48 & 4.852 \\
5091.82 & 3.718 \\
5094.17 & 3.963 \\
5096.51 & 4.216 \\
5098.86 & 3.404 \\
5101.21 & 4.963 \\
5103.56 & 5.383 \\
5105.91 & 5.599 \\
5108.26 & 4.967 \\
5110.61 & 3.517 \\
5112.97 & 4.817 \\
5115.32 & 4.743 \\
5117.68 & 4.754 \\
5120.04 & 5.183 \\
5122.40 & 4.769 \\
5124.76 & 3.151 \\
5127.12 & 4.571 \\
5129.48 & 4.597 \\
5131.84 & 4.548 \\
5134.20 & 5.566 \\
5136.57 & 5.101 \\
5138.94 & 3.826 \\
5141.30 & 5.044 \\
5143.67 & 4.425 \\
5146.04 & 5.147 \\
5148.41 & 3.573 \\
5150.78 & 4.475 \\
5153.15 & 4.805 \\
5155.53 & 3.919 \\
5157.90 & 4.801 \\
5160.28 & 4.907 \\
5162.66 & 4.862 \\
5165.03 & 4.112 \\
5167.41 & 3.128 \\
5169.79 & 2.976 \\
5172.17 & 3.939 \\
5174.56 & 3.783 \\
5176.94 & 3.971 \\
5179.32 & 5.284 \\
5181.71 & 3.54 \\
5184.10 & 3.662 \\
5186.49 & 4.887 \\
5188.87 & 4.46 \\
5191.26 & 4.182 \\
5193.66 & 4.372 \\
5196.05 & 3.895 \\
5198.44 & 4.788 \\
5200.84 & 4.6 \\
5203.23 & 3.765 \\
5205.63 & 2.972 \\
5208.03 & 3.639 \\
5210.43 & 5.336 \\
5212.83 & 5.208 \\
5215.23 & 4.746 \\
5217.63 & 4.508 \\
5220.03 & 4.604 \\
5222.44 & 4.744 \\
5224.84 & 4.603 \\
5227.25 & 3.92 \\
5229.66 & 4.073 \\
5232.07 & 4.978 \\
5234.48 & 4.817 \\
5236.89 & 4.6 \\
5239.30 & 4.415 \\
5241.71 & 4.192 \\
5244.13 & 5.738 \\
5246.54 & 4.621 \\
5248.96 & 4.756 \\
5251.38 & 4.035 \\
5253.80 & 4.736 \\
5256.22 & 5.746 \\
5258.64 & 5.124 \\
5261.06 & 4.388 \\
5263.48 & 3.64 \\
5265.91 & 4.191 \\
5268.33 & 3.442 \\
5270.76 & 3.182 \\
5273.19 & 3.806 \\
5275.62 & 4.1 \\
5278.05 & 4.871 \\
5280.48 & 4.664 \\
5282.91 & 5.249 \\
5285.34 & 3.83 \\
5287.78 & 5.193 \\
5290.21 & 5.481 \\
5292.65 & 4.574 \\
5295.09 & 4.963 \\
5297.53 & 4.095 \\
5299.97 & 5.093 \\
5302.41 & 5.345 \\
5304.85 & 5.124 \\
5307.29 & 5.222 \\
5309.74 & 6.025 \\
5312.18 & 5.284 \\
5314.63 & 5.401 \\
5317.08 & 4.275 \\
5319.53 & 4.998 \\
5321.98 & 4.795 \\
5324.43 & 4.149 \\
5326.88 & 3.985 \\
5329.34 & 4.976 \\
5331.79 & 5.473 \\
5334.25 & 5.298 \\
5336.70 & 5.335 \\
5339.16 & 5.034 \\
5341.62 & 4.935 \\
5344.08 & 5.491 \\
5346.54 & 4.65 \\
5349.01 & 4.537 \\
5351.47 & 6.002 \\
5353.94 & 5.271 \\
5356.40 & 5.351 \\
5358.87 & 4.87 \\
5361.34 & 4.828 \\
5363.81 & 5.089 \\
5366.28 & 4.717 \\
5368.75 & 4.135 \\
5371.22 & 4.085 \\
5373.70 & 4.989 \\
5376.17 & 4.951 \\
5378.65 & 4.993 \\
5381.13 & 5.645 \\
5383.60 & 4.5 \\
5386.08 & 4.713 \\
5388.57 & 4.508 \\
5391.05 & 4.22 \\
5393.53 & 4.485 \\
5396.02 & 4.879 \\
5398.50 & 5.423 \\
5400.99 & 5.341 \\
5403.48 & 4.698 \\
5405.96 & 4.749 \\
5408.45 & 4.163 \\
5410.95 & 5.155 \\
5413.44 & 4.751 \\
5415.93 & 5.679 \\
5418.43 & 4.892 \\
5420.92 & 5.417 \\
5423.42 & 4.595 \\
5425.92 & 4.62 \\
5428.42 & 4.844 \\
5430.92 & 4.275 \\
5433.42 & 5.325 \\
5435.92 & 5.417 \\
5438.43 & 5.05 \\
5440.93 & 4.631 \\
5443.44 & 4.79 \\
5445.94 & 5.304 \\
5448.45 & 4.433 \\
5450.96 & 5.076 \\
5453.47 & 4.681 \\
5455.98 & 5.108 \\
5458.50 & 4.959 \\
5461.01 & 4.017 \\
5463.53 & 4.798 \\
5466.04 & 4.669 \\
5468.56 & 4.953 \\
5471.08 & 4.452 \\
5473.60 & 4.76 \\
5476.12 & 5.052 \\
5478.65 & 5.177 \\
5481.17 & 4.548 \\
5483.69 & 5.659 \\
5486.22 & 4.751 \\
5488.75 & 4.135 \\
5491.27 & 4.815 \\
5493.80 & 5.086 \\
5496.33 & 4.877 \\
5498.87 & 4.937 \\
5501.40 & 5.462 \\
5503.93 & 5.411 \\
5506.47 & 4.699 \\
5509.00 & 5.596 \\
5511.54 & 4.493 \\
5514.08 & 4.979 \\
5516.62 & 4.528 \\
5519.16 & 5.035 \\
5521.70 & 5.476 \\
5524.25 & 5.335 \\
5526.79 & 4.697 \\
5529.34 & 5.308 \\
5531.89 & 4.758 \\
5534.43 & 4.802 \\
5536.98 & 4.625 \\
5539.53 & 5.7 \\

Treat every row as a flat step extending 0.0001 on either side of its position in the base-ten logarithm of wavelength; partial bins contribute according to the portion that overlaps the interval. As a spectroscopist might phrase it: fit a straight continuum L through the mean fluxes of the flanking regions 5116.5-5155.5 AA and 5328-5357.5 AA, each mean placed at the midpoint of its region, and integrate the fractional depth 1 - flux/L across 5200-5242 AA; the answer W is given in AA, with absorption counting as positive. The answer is 3.4 AA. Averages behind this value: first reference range 4.58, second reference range 5.19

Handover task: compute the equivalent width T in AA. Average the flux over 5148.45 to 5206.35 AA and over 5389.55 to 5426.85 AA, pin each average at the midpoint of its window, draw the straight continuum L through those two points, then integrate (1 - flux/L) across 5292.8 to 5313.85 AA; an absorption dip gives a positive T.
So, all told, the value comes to -2.6 AA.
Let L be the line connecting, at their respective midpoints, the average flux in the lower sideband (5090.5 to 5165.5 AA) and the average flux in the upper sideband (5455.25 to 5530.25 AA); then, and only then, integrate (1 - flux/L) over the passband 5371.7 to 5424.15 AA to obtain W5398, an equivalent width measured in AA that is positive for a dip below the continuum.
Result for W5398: -0.6 AA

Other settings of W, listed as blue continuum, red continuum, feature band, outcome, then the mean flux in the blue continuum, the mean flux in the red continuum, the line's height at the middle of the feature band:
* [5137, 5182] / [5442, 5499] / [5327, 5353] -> -3.0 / 4.27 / 4.82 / 4.59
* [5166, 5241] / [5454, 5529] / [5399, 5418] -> -0.9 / 4.27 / 4.92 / 4.73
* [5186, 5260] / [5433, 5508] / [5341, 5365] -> -1.9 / 4.55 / 4.9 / 4.73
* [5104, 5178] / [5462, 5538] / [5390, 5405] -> -0.2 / 4.45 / 4.93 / 4.79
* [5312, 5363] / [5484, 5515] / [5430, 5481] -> 1.3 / 4.99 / 4.96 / 4.97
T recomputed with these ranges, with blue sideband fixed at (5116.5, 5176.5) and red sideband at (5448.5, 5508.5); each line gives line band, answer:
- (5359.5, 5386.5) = -0.40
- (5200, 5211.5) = 1.15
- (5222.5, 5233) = 0.22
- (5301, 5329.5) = -2.02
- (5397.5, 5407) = -0.57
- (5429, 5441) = -0.38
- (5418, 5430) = -0.15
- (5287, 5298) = -0.71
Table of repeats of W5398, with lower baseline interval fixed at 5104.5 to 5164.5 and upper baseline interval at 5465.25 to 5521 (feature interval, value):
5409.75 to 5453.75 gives -0.7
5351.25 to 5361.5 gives -0.9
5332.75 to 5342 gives -0.7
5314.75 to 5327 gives 0.5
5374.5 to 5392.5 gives 0.1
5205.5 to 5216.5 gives 0.4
